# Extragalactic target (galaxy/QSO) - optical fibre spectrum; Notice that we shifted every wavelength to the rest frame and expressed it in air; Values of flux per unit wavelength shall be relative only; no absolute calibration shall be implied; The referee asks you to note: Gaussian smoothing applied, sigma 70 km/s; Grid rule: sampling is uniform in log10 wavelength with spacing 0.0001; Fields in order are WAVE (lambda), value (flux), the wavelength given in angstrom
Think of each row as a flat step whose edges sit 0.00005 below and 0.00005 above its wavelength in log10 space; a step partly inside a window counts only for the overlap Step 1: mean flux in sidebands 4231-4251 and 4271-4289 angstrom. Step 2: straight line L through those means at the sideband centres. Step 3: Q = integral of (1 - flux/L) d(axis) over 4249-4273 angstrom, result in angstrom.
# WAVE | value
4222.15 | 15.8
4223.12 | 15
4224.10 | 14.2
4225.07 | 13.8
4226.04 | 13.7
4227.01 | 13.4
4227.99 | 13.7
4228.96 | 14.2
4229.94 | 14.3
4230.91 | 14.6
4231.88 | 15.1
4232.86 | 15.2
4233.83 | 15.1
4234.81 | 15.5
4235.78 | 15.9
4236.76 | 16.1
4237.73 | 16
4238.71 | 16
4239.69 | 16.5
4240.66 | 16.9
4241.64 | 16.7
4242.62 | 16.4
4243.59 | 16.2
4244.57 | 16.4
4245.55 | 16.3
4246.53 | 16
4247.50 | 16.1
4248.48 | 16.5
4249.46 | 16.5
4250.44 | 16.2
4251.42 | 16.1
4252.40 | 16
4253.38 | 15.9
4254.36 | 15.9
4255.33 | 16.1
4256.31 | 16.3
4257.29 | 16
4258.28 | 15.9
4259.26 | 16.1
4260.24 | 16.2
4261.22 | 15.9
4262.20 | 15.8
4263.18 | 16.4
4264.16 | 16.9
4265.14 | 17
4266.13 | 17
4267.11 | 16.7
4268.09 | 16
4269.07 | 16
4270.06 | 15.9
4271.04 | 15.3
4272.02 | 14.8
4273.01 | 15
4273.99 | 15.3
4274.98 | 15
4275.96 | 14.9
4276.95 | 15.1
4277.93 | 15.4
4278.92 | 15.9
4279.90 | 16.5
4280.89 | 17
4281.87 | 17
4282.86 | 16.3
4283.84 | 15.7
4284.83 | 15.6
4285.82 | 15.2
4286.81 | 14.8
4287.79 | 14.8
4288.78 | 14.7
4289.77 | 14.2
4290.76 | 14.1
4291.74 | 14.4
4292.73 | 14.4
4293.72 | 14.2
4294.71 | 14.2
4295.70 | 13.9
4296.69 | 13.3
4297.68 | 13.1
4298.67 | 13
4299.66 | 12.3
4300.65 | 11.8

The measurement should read -0.5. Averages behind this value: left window 16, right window 15.5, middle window 16.1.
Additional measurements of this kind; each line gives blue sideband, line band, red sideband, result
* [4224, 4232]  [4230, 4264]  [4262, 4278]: -2.7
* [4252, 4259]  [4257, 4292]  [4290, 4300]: -1.8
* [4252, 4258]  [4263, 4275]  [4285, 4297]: -0.4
